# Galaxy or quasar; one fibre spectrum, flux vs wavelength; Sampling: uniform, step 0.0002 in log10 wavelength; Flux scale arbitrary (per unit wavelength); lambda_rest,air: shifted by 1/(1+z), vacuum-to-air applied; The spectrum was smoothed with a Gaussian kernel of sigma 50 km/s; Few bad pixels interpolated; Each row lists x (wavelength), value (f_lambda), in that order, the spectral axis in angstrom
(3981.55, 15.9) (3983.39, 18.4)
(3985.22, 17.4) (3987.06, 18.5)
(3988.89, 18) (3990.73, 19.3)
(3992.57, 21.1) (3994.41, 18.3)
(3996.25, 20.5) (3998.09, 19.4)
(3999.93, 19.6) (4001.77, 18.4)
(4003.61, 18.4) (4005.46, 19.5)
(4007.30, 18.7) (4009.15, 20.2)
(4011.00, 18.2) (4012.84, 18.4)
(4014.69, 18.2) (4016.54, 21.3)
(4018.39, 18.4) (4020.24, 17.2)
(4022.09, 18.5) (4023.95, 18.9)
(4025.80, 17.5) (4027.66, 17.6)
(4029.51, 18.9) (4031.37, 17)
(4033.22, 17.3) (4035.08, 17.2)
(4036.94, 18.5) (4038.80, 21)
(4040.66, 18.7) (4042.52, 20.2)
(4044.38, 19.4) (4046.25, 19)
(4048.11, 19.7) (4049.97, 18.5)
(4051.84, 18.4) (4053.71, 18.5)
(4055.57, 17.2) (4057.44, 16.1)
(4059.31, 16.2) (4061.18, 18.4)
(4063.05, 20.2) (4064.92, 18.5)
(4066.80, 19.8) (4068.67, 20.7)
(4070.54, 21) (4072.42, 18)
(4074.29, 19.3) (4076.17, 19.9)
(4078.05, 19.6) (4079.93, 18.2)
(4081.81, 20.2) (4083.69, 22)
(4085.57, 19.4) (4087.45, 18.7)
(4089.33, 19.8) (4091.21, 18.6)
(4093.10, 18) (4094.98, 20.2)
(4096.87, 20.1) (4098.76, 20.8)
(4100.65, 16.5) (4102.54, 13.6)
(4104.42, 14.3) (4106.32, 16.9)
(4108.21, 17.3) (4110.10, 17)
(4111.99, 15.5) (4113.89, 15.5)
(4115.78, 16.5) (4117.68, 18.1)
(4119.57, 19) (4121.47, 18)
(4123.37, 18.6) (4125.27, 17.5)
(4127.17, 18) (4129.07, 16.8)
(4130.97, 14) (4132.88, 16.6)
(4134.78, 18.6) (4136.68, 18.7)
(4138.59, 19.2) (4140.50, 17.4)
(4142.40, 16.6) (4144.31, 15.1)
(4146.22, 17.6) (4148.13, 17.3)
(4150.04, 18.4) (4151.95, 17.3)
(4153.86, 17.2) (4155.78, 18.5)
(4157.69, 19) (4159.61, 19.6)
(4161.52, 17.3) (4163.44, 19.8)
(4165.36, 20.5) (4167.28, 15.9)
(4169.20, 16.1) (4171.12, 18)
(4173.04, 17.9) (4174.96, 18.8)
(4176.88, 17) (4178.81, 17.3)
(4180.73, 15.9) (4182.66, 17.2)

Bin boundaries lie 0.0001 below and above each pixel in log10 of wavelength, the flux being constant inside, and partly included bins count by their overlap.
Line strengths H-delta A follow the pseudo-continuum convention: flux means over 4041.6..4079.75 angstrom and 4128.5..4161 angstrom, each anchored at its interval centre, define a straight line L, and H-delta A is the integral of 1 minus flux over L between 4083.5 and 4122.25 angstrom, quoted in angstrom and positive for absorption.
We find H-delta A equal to 0.9 angstrom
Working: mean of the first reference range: 18.9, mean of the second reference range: 17.5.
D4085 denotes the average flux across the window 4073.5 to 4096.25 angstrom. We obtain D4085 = 19.5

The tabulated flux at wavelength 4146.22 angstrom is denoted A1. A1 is 17.6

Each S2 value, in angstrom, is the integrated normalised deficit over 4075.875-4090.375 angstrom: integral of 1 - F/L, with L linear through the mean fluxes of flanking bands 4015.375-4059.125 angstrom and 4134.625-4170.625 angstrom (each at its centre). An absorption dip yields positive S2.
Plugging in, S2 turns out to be -1.19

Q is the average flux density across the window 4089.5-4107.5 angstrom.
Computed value 17.7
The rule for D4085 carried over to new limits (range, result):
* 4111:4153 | 17.3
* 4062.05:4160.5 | 18.1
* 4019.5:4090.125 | 18.8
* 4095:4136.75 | 17.2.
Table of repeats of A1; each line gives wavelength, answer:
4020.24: 17.2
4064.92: 18.5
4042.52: 20.2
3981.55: 15.9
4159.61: 19.6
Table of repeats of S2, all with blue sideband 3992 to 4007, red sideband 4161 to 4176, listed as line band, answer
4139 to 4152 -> 0.8 angstrom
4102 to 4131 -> 2.6 angstrom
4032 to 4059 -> 0.7 angstrom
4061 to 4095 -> -1.4 angstrom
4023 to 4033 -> 0.6 angstrom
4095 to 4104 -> 0.4 angstrom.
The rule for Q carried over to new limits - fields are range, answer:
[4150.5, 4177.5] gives 18.1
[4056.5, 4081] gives 18.9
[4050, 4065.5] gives 18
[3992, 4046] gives 18.8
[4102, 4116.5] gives 15.9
